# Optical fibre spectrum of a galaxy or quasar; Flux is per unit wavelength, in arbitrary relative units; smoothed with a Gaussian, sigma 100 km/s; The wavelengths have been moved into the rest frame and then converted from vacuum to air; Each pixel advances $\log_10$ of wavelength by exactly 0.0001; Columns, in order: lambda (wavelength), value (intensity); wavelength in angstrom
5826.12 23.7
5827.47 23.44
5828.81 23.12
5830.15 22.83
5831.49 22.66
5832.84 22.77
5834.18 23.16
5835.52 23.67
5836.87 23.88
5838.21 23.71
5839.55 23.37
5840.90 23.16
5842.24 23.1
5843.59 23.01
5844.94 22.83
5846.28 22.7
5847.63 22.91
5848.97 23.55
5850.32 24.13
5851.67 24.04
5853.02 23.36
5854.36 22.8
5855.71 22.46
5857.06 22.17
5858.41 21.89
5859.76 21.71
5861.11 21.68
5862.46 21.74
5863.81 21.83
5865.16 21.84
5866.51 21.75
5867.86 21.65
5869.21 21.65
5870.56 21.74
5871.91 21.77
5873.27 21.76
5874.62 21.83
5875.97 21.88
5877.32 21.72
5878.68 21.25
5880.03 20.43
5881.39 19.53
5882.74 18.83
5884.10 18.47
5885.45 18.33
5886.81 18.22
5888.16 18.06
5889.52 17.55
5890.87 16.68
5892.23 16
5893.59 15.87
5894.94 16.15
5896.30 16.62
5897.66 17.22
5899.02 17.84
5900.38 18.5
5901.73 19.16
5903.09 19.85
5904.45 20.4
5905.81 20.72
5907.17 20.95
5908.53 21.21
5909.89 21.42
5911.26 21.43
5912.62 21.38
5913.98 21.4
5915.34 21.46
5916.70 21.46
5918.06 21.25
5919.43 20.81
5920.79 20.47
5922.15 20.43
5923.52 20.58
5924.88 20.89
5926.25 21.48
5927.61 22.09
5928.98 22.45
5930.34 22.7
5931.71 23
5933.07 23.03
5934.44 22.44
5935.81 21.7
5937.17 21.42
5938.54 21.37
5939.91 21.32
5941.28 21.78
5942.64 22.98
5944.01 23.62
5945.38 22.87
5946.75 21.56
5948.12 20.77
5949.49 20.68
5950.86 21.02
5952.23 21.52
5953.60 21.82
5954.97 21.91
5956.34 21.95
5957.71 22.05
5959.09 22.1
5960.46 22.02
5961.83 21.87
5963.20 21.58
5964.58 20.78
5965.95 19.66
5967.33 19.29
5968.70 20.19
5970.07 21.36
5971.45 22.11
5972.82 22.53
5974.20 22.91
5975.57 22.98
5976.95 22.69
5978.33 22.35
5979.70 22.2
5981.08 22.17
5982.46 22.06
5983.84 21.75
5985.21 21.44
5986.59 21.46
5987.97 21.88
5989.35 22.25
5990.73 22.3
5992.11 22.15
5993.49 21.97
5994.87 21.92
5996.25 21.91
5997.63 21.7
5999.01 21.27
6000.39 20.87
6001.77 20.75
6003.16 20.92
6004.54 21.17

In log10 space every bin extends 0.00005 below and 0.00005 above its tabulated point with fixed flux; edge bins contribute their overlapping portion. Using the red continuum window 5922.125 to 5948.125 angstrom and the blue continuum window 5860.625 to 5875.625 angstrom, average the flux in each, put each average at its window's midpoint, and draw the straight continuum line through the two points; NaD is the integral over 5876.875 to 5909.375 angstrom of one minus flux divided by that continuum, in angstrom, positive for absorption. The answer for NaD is 4.6 angstrom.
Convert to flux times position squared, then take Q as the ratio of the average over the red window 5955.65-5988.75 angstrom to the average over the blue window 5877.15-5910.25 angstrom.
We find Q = 1.2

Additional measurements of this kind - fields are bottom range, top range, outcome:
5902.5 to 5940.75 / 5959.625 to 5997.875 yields 1.04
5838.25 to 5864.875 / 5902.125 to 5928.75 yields 0.94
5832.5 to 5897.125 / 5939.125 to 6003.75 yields 1.06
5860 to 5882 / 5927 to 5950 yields 1.05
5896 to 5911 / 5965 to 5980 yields 1.13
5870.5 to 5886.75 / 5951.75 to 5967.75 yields 1.07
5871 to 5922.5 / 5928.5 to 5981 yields 1.13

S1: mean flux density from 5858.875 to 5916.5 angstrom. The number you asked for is 20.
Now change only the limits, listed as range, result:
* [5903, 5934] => 21.4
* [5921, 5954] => 21.8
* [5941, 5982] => 21.8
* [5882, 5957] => 20.5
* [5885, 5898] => 17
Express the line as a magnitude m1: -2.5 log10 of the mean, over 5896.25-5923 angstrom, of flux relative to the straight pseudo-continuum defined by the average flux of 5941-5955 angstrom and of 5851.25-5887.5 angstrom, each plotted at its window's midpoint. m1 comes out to 0.07 mag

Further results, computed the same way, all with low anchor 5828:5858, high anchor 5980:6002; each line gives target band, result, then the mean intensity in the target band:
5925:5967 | 0.02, 21.8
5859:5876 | 0.06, 21.8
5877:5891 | 0.19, 19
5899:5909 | 0.13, 19.9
